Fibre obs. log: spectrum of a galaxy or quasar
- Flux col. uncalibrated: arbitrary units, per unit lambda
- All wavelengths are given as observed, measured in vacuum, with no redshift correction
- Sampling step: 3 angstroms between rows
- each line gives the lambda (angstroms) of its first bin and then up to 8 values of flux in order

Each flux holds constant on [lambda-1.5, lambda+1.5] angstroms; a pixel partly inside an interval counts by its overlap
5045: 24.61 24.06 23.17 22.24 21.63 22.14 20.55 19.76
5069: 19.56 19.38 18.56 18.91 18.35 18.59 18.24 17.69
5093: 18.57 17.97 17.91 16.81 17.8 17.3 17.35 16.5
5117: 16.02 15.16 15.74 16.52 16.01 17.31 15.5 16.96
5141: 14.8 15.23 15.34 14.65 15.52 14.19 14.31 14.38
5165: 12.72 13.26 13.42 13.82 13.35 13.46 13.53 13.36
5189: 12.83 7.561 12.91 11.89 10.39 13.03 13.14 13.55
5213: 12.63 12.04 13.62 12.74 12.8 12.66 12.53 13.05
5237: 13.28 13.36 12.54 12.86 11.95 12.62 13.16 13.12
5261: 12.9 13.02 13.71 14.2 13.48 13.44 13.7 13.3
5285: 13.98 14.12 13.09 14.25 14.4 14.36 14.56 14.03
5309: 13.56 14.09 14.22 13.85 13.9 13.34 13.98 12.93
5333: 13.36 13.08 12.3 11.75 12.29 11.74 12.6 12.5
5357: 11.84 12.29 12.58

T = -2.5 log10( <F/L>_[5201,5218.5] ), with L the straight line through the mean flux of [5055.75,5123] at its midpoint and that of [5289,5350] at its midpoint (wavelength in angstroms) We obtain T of 0.23 mag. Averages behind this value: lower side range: 18.3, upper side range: 13.5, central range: 12.7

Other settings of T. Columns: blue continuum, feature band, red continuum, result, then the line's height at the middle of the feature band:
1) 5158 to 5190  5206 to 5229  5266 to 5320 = 0.06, 13.6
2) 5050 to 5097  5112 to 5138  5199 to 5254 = 0.08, 17.3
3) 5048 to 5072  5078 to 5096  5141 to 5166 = 0.06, 19.4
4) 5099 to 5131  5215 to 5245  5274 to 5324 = 0.16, 14.9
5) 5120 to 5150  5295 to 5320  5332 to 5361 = -0.09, 13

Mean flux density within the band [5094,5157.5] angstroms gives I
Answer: 16.2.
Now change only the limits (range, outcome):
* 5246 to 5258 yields 12.7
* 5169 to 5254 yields 12.7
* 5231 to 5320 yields 13.5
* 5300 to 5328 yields 14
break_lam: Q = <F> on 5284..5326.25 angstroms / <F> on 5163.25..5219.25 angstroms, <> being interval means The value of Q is 1.11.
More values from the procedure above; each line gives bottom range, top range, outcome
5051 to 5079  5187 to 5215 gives 0.59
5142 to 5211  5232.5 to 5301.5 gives 1.01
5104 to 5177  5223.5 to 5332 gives 0.88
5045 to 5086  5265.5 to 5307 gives 0.67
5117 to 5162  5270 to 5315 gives 0.90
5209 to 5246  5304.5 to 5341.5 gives 1.05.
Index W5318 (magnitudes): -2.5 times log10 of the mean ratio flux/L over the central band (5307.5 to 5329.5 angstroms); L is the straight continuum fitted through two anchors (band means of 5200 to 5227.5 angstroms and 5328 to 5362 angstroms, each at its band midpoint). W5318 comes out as -0.11 mag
